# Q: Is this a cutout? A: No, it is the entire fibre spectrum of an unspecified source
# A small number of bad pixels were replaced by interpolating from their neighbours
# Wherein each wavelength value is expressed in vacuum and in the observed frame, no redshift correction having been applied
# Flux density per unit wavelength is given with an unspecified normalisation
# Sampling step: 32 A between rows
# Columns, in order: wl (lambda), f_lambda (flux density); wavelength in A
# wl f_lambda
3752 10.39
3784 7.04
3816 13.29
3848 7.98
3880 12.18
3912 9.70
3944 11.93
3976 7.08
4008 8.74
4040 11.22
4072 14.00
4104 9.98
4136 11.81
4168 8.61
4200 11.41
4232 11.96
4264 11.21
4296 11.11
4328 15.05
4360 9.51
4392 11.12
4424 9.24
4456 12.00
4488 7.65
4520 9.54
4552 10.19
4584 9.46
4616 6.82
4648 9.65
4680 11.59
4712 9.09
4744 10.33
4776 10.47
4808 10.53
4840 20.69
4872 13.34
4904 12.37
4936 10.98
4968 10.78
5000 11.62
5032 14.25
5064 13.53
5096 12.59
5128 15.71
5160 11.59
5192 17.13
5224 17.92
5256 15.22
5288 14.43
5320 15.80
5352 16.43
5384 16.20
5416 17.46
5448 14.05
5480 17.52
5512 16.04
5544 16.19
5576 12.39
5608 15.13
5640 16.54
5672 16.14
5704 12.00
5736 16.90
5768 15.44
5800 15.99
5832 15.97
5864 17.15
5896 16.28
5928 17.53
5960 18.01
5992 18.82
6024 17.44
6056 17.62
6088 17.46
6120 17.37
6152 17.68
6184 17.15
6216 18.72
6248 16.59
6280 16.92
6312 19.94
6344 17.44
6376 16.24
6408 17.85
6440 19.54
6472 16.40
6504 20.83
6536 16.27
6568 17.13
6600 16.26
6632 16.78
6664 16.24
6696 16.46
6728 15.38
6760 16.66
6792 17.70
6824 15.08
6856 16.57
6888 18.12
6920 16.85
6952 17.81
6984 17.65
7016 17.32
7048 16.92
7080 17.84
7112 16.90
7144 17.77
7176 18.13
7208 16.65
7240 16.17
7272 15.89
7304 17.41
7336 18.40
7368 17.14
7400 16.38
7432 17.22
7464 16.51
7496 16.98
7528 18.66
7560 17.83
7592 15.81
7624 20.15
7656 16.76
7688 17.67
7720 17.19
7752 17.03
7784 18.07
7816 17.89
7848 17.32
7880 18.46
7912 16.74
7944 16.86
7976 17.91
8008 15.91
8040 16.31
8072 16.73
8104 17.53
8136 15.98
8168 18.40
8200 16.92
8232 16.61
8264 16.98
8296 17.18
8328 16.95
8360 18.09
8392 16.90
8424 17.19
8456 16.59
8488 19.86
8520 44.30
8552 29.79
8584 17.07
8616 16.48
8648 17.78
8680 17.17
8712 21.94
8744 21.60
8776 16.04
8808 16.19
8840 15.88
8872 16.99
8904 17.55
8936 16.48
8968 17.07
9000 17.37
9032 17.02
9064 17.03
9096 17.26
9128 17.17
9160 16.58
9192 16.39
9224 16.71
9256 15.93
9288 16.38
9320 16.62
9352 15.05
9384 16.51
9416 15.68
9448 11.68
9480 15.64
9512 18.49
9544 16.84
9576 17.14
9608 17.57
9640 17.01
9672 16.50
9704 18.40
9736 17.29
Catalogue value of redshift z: 0.30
